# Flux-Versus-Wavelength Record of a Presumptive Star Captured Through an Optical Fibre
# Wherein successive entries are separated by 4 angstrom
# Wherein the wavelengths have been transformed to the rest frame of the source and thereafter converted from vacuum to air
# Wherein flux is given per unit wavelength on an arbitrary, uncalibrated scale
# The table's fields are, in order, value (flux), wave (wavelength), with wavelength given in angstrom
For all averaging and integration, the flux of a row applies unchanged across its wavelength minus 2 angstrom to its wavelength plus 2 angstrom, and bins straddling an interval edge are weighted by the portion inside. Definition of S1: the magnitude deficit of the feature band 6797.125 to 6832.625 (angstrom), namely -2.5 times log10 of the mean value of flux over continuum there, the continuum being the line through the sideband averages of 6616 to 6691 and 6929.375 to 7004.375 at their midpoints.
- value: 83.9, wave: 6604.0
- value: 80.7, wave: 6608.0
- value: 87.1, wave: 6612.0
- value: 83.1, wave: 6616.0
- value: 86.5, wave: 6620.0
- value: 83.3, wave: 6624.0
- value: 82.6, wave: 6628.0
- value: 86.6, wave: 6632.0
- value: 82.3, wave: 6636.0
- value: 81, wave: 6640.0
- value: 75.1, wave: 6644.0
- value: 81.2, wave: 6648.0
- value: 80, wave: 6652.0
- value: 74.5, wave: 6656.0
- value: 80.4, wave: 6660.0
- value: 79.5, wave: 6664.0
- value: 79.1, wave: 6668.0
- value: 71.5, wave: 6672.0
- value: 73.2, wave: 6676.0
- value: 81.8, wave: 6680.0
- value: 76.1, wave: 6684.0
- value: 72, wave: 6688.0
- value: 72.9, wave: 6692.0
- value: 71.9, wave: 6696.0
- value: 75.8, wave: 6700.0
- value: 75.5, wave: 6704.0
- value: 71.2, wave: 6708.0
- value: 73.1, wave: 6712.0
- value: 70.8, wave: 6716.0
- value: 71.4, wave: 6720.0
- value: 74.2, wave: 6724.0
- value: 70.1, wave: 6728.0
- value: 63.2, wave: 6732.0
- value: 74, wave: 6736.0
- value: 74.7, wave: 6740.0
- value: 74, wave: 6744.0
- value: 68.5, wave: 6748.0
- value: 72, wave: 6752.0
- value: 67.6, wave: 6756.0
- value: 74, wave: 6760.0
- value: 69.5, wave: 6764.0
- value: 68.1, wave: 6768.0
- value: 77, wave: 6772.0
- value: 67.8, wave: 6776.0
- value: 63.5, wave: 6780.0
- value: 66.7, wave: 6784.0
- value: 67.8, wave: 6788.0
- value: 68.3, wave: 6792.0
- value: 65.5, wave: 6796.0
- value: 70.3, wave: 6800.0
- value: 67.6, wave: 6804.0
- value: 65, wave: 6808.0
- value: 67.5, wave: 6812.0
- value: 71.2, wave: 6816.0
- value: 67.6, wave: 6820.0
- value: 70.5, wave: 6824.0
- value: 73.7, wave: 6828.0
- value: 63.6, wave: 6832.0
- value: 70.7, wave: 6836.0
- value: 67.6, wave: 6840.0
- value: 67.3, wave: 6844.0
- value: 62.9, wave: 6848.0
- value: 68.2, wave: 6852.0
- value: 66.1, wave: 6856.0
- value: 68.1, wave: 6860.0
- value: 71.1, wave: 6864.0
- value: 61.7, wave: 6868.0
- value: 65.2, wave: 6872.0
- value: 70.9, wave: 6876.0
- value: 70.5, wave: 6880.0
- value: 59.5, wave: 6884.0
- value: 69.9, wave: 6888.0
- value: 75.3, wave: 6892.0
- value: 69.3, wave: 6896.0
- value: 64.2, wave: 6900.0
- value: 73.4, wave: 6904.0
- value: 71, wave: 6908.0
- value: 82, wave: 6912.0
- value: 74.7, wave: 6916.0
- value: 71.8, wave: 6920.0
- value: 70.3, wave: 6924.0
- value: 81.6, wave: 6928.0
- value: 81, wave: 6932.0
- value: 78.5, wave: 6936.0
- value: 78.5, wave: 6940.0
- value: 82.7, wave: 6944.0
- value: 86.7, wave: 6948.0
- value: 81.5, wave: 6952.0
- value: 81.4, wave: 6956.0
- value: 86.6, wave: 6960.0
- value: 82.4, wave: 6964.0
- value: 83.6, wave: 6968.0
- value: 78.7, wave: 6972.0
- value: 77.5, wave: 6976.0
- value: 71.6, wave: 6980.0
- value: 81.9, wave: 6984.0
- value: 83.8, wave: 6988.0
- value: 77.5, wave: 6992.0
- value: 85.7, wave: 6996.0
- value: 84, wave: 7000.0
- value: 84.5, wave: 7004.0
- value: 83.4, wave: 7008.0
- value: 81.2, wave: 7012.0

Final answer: 0.17 mag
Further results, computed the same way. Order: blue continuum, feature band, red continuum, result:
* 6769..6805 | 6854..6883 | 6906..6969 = 0.11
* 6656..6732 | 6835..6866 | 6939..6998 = 0.16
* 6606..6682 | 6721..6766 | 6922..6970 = 0.14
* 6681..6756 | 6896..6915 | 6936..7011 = 0.10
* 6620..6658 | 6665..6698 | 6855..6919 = 0.06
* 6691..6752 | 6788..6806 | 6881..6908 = 0.04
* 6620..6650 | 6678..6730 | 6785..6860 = 0.05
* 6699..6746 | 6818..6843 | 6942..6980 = 0.11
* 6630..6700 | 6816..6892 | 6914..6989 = 0.17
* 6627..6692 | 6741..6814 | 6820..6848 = 0.04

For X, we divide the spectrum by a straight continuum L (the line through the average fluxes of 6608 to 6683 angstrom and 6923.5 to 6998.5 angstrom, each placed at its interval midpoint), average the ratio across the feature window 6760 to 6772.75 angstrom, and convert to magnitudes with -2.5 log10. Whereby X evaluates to 0.13 mag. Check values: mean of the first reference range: 80.4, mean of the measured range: 71.4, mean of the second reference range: 80.8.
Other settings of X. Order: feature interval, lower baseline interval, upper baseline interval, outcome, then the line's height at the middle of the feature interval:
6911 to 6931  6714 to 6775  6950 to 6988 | 0.038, 78.7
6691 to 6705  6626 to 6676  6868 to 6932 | 0.053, 77.7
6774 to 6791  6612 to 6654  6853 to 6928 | 0.133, 75.2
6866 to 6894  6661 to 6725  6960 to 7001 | 0.165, 78.6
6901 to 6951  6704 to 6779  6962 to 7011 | 0.018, 78.7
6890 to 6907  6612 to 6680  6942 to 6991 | 0.152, 81.2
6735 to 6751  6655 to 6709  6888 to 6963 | 0.047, 75.9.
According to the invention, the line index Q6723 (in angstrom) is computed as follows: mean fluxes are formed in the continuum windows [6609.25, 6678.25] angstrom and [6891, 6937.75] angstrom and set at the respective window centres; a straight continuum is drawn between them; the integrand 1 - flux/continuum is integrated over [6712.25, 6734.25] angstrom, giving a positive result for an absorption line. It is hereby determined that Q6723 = 2.4 angstrom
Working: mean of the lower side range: 80.4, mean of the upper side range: 74.4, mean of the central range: 70.2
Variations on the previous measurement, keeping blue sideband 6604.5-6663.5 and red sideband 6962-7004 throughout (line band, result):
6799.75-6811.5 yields 2.04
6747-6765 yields 2.42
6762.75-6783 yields 3.07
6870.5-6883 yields 1.98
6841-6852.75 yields 2.19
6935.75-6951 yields -0.19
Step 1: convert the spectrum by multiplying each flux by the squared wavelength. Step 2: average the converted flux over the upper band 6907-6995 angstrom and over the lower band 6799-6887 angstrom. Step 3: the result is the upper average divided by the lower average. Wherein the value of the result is 1.21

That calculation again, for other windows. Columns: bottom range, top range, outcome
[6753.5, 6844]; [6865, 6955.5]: 1.11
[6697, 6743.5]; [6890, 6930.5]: 1.08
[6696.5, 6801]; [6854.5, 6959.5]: 1.09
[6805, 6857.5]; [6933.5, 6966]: 1.26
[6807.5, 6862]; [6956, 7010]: 1.25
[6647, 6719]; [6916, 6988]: 1.14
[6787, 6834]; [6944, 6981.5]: 1.25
